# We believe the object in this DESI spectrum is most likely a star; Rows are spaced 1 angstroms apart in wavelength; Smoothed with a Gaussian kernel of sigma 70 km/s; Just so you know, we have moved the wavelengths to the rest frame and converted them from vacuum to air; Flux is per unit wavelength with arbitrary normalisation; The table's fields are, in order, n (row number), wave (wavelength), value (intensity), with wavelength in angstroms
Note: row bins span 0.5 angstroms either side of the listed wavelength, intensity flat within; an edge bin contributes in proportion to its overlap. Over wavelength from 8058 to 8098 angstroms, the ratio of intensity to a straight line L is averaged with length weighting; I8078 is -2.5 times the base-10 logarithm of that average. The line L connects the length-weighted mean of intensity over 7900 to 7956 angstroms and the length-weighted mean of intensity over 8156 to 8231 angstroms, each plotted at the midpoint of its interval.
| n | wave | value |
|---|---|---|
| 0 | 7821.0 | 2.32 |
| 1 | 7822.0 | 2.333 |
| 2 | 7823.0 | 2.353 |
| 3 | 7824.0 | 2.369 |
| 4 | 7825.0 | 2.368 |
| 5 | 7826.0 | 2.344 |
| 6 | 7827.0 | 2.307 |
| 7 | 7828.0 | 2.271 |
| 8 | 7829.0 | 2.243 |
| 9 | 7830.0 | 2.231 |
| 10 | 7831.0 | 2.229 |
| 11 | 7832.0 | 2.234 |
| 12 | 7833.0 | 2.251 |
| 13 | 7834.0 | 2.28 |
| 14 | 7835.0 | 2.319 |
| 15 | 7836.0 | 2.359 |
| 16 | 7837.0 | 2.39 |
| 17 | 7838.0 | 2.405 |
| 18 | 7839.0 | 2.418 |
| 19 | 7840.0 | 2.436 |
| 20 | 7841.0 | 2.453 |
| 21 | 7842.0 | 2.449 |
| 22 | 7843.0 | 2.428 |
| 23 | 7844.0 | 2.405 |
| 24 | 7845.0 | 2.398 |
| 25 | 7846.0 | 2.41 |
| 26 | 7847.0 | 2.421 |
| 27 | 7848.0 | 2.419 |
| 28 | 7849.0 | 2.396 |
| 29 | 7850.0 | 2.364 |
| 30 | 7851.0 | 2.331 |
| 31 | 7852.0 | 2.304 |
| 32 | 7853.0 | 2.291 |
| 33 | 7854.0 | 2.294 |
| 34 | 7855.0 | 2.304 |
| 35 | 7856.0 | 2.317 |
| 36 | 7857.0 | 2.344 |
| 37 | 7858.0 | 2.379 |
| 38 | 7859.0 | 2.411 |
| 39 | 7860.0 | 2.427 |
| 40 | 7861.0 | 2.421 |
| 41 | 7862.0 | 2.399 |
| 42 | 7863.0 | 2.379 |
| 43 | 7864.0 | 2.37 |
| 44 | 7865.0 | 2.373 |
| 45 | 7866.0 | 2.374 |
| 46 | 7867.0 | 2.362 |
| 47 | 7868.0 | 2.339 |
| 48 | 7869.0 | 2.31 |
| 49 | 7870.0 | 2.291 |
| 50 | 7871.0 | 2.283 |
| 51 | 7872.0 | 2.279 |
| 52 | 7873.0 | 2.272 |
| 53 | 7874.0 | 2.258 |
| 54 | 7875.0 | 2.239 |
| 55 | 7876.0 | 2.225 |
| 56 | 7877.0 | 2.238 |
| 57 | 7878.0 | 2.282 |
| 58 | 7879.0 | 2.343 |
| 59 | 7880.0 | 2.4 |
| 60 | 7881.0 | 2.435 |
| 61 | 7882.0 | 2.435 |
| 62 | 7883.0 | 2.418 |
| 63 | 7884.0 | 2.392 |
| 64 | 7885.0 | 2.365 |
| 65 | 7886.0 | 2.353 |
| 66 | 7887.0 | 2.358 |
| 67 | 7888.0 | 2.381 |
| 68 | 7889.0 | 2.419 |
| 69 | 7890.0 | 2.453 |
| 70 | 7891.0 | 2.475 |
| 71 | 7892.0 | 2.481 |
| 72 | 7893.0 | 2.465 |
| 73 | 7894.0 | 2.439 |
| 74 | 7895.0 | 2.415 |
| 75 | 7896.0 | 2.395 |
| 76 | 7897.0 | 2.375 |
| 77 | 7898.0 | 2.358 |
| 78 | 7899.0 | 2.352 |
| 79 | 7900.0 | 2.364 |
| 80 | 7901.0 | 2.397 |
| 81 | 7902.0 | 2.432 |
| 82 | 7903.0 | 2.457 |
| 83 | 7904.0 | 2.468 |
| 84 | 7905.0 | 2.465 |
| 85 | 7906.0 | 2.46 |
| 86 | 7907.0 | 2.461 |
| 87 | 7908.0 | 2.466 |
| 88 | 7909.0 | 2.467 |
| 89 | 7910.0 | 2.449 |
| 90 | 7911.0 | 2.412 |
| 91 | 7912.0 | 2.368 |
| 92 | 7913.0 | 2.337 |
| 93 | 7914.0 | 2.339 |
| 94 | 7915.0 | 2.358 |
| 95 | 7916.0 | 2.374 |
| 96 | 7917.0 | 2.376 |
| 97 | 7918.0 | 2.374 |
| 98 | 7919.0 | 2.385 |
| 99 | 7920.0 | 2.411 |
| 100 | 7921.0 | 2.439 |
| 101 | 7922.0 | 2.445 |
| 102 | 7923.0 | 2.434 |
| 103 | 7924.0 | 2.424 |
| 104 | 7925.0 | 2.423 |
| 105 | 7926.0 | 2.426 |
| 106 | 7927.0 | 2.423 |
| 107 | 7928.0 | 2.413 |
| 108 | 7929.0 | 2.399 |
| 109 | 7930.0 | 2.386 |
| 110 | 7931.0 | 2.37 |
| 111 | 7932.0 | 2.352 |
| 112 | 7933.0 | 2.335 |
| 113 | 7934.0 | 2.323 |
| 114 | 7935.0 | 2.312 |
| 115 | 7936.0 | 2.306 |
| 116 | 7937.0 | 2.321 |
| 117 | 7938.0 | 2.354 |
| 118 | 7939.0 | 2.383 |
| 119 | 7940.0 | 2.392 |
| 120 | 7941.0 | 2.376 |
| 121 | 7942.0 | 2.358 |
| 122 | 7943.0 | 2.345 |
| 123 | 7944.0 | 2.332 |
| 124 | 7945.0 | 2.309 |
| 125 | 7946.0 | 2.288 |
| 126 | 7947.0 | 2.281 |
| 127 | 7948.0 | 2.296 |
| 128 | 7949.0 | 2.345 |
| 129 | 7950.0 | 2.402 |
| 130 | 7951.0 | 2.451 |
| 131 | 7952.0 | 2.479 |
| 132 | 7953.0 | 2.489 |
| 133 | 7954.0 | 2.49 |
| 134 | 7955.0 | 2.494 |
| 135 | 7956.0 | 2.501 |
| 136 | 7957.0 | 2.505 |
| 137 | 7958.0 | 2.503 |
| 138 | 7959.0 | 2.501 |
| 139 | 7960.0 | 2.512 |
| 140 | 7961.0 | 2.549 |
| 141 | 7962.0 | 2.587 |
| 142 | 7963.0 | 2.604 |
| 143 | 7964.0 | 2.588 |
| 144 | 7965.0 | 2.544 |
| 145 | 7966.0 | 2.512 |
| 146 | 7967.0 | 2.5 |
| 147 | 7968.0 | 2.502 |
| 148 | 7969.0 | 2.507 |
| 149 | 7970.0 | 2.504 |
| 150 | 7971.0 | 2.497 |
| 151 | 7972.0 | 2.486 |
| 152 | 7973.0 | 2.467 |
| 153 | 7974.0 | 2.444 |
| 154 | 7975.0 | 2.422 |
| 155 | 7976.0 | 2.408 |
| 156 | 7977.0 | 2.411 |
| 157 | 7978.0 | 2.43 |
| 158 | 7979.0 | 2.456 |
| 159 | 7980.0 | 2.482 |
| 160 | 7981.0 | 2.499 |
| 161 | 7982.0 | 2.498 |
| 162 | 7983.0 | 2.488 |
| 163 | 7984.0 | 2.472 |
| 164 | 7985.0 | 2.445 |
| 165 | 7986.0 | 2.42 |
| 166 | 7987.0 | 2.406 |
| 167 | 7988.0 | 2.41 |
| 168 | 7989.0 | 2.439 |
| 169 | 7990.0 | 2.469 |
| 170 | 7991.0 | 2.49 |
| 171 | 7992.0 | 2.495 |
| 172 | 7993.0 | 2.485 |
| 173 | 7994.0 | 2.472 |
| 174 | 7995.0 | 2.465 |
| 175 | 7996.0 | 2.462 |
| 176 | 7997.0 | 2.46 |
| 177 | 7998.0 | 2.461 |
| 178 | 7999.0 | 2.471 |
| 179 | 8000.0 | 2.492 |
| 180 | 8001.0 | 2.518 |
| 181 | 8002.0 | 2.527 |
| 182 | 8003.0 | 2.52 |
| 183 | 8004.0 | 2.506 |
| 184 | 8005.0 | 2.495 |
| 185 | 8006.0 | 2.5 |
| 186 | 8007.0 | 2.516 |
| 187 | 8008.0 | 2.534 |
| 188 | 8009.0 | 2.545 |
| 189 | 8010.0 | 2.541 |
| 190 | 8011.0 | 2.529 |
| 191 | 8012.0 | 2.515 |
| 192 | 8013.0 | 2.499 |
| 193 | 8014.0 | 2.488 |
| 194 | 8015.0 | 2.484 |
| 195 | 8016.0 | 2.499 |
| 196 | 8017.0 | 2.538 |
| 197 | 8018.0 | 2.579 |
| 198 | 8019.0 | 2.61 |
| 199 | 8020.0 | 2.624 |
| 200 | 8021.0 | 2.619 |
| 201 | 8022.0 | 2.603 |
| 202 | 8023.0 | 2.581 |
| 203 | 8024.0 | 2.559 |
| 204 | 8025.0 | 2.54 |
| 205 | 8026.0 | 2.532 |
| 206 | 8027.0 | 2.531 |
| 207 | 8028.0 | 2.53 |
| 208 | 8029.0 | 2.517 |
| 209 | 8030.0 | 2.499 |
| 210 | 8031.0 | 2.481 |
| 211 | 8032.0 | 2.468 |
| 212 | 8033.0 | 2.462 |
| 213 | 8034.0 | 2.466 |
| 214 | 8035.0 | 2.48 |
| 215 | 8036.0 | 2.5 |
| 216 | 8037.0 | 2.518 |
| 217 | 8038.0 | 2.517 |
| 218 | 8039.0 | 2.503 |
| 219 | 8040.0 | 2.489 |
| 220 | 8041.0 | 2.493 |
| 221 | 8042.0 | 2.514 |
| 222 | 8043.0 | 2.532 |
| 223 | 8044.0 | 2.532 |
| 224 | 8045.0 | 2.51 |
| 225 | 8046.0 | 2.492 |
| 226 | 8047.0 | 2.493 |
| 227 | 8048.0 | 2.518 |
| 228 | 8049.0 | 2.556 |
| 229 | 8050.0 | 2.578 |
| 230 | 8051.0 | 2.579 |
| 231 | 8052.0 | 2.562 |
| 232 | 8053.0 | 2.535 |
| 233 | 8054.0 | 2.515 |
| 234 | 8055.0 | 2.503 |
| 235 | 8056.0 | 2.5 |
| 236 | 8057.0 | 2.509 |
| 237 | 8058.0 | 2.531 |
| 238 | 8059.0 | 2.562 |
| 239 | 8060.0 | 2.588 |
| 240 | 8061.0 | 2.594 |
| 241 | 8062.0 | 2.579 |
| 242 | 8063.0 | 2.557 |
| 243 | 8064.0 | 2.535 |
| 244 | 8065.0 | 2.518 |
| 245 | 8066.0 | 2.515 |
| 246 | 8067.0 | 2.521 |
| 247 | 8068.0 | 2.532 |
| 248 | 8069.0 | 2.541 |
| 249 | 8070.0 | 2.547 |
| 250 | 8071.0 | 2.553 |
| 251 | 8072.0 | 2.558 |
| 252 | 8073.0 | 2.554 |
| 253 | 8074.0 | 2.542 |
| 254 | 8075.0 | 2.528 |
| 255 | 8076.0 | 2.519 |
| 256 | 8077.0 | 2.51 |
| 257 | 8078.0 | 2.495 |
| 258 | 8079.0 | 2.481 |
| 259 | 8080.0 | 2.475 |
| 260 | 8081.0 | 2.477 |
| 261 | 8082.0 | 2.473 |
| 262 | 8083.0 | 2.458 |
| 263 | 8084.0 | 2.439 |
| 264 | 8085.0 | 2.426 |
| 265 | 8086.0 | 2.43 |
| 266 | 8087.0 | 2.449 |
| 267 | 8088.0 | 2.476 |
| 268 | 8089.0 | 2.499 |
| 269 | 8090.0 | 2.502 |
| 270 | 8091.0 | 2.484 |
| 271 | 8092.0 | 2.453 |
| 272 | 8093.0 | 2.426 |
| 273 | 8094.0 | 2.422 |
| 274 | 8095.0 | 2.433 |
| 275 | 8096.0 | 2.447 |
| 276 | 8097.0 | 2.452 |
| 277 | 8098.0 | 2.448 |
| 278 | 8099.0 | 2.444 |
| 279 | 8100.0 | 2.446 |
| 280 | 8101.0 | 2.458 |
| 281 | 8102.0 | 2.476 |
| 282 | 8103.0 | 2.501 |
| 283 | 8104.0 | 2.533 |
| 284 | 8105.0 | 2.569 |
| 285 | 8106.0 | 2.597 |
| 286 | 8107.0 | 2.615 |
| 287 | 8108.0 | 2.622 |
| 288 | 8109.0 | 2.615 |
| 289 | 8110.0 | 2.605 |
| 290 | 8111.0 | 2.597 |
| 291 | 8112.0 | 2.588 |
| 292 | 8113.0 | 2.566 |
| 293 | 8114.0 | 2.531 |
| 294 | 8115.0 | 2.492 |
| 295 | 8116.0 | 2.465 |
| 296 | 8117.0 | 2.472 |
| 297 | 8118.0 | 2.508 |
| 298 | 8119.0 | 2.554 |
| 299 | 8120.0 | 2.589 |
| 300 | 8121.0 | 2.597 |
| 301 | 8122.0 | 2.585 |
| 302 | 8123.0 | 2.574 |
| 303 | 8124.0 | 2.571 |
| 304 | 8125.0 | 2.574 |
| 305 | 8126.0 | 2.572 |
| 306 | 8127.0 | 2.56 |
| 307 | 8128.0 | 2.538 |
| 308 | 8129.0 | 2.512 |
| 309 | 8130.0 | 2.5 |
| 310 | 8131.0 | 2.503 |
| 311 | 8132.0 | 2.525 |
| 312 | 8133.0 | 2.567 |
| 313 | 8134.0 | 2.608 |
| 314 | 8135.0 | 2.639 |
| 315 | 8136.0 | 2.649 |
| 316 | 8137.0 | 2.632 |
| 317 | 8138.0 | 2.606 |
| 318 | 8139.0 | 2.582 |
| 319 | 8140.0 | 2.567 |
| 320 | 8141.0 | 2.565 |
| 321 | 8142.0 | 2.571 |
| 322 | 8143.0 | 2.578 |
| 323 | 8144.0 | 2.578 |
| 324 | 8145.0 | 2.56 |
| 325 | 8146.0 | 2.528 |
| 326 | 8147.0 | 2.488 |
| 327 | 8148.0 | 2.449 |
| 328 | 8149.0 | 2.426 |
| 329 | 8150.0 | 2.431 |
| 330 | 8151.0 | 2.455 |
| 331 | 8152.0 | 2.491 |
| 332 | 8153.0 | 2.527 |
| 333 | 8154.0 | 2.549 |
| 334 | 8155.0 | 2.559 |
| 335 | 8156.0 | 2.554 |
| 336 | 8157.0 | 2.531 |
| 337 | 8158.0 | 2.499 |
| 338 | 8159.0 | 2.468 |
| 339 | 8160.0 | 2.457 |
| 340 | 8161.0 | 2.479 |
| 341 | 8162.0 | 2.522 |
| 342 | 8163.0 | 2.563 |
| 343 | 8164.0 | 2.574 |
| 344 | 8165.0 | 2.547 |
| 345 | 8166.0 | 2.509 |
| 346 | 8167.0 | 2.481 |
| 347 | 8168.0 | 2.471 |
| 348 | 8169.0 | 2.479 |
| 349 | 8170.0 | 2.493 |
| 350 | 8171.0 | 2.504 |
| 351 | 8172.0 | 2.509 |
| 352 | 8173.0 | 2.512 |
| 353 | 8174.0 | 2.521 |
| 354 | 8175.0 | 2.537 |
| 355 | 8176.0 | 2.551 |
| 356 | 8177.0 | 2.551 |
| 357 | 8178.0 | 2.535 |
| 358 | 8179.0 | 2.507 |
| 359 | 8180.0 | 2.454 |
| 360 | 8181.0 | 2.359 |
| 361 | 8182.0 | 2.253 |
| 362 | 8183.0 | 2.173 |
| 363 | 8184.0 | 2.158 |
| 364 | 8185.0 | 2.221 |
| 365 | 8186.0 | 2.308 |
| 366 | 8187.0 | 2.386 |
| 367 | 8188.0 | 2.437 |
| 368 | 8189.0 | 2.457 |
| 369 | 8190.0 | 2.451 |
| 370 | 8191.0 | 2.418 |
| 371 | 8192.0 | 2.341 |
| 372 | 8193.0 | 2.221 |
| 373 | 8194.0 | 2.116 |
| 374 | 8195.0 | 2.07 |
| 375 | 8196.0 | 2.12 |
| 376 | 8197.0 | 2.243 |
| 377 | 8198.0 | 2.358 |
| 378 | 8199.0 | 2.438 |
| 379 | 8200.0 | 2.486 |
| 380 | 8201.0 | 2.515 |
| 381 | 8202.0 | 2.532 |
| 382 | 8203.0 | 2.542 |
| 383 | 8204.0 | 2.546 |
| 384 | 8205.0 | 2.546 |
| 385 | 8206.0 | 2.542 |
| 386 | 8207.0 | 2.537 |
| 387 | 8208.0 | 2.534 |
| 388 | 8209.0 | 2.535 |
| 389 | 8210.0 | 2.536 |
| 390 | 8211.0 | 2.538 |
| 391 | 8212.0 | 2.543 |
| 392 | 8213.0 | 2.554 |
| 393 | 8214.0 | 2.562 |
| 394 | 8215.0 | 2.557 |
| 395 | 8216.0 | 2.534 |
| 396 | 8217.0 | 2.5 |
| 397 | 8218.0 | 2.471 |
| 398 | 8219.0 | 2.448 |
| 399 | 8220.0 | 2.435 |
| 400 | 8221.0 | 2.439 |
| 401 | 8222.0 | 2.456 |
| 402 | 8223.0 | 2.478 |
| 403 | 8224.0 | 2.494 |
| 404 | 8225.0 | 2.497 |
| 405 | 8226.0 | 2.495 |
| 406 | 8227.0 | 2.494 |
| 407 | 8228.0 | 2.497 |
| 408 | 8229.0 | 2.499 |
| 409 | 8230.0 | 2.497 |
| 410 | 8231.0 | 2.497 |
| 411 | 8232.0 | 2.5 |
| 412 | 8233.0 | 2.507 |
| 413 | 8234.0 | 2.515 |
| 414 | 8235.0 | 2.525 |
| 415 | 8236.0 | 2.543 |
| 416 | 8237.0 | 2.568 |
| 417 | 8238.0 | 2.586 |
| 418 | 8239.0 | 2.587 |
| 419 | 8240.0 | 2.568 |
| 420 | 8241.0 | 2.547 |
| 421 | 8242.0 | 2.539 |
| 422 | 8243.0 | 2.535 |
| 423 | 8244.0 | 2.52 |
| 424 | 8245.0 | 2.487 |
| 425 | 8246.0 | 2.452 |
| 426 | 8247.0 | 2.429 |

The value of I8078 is -0.03 mag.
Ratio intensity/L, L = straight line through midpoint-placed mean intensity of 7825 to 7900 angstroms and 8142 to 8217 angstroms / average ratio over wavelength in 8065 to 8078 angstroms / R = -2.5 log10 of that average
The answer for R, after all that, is -0.05 mag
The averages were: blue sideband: 2.36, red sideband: 2.46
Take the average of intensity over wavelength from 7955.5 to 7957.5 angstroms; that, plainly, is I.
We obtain 2.5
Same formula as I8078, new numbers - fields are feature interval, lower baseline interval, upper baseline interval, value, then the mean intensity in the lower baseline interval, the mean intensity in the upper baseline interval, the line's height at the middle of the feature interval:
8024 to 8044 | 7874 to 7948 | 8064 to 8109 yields -0.02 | 2.38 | 2.5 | 2.46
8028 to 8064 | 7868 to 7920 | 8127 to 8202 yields -0.04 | 2.38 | 2.47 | 2.43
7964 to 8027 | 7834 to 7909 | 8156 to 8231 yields -0.04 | 2.38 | 2.46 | 2.41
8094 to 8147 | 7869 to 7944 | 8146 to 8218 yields -0.05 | 2.38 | 2.46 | 2.44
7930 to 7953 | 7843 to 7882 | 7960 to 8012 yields 0.04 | 2.35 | 2.49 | 2.44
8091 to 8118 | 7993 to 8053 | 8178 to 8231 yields -0.01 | 2.52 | 2.43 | 2.48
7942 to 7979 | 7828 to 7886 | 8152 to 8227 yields -0.03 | 2.35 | 2.46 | 2.38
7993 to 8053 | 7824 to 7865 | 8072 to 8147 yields -0.02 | 2.36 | 2.53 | 2.47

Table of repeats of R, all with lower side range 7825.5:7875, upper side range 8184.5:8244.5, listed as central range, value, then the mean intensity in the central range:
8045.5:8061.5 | -0.055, 2.54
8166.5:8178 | -0.026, 2.51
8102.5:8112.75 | -0.066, 2.58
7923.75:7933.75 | -0.010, 2.39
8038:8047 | -0.044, 2.51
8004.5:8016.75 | -0.050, 2.51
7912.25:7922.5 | -0.007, 2.38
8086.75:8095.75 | -0.016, 2.46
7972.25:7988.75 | -0.027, 2.45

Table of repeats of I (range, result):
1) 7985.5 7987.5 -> 2.41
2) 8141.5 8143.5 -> 2.57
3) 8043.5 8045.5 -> 2.52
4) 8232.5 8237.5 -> 2.53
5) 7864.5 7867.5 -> 2.37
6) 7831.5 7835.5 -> 2.27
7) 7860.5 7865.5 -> 2.39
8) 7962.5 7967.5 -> 2.55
